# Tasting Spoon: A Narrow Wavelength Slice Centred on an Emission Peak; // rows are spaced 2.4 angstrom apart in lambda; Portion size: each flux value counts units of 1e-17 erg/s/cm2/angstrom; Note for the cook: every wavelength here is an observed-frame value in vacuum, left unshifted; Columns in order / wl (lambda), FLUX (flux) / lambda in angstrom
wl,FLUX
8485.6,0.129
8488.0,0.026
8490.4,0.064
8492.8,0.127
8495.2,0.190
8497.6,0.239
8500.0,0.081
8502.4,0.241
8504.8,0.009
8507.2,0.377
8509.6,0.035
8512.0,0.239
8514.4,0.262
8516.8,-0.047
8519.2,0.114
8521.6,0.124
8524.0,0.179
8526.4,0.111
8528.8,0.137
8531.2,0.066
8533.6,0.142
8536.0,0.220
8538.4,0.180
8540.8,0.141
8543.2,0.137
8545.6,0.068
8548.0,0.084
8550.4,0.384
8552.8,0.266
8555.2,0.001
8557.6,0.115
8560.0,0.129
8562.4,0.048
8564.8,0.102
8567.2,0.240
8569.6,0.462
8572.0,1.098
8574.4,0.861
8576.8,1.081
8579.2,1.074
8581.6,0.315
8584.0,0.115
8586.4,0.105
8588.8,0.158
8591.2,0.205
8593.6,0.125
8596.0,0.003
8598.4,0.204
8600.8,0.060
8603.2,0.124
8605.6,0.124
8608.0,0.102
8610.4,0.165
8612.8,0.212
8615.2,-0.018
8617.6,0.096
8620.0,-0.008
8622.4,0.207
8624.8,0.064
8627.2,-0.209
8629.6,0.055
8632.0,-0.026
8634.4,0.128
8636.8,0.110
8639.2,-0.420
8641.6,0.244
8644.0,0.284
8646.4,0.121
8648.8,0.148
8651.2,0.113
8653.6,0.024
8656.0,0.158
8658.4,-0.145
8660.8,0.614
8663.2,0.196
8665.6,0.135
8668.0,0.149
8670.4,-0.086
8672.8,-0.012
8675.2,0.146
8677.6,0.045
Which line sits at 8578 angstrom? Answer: [O II]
